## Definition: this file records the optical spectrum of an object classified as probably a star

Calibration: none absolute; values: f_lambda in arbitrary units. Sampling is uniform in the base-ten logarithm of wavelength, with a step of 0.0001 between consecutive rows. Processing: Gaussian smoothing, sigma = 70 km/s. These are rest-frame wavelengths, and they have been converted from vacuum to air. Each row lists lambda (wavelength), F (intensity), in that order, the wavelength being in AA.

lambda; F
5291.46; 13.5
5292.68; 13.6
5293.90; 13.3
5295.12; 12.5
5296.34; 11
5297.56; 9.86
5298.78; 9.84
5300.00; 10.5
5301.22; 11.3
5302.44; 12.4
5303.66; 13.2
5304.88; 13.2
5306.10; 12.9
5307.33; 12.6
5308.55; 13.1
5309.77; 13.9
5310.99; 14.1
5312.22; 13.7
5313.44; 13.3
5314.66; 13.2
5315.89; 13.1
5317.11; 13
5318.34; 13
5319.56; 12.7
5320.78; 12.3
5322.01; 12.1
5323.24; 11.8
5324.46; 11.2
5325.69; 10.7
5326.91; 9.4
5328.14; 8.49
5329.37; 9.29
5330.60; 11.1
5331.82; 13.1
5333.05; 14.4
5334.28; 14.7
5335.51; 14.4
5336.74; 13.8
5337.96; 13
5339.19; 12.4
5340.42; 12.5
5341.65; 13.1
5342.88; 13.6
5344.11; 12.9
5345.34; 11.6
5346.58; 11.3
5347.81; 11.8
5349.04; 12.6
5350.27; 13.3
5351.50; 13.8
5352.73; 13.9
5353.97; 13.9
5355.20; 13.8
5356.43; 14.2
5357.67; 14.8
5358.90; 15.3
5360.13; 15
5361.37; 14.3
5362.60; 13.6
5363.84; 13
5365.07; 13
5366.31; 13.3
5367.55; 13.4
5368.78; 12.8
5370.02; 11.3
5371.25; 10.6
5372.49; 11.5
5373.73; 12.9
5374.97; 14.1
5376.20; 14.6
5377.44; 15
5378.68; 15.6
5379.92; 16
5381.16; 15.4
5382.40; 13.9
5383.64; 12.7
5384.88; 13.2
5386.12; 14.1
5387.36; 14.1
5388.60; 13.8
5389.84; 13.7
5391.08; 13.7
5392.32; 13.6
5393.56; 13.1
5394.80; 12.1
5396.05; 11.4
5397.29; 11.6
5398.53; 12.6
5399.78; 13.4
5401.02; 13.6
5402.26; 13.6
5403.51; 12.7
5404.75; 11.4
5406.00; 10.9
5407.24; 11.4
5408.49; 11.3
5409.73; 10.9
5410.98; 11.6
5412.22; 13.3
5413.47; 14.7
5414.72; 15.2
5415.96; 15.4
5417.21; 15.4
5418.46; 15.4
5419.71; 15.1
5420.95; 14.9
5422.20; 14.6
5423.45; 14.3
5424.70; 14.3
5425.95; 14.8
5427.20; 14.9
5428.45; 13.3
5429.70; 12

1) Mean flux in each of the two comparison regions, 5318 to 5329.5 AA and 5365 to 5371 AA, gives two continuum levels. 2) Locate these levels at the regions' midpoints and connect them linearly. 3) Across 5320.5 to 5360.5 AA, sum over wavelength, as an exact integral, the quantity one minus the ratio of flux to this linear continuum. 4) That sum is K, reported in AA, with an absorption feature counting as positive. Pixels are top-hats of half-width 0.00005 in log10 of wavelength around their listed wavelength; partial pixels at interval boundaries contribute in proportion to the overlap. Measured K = -3.41 AA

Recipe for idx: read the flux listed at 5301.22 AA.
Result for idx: 11.3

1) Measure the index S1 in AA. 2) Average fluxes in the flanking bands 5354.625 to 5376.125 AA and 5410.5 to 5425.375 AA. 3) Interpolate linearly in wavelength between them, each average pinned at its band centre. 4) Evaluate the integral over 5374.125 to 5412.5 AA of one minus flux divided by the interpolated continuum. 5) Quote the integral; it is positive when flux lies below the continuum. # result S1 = 2.2 AA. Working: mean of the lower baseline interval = 13.4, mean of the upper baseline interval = 14.5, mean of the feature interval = 13.2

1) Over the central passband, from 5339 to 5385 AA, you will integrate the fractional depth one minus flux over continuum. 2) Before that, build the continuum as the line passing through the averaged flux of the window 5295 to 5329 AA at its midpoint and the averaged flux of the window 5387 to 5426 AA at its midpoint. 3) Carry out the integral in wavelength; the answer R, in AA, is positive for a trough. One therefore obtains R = -2.49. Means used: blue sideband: 12.1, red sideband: 13.3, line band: 13.4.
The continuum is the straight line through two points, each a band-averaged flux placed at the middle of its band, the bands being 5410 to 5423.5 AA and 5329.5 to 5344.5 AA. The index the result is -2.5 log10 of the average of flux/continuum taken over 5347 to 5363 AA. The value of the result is -0.03 mag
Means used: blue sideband 13.1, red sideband 14.5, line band 13.8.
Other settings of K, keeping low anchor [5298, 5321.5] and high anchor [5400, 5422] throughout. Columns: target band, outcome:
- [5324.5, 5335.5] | 1.09 AA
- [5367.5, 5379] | 0.01 AA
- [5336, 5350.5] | 0.28 AA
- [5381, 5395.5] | -0.37 AA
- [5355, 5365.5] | -0.90 AA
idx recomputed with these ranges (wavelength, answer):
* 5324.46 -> 11.2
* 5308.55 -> 13.1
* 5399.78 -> 13.4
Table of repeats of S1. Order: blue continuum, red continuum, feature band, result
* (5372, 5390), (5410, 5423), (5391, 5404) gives 1.3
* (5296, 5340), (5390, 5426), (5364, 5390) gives -1.2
